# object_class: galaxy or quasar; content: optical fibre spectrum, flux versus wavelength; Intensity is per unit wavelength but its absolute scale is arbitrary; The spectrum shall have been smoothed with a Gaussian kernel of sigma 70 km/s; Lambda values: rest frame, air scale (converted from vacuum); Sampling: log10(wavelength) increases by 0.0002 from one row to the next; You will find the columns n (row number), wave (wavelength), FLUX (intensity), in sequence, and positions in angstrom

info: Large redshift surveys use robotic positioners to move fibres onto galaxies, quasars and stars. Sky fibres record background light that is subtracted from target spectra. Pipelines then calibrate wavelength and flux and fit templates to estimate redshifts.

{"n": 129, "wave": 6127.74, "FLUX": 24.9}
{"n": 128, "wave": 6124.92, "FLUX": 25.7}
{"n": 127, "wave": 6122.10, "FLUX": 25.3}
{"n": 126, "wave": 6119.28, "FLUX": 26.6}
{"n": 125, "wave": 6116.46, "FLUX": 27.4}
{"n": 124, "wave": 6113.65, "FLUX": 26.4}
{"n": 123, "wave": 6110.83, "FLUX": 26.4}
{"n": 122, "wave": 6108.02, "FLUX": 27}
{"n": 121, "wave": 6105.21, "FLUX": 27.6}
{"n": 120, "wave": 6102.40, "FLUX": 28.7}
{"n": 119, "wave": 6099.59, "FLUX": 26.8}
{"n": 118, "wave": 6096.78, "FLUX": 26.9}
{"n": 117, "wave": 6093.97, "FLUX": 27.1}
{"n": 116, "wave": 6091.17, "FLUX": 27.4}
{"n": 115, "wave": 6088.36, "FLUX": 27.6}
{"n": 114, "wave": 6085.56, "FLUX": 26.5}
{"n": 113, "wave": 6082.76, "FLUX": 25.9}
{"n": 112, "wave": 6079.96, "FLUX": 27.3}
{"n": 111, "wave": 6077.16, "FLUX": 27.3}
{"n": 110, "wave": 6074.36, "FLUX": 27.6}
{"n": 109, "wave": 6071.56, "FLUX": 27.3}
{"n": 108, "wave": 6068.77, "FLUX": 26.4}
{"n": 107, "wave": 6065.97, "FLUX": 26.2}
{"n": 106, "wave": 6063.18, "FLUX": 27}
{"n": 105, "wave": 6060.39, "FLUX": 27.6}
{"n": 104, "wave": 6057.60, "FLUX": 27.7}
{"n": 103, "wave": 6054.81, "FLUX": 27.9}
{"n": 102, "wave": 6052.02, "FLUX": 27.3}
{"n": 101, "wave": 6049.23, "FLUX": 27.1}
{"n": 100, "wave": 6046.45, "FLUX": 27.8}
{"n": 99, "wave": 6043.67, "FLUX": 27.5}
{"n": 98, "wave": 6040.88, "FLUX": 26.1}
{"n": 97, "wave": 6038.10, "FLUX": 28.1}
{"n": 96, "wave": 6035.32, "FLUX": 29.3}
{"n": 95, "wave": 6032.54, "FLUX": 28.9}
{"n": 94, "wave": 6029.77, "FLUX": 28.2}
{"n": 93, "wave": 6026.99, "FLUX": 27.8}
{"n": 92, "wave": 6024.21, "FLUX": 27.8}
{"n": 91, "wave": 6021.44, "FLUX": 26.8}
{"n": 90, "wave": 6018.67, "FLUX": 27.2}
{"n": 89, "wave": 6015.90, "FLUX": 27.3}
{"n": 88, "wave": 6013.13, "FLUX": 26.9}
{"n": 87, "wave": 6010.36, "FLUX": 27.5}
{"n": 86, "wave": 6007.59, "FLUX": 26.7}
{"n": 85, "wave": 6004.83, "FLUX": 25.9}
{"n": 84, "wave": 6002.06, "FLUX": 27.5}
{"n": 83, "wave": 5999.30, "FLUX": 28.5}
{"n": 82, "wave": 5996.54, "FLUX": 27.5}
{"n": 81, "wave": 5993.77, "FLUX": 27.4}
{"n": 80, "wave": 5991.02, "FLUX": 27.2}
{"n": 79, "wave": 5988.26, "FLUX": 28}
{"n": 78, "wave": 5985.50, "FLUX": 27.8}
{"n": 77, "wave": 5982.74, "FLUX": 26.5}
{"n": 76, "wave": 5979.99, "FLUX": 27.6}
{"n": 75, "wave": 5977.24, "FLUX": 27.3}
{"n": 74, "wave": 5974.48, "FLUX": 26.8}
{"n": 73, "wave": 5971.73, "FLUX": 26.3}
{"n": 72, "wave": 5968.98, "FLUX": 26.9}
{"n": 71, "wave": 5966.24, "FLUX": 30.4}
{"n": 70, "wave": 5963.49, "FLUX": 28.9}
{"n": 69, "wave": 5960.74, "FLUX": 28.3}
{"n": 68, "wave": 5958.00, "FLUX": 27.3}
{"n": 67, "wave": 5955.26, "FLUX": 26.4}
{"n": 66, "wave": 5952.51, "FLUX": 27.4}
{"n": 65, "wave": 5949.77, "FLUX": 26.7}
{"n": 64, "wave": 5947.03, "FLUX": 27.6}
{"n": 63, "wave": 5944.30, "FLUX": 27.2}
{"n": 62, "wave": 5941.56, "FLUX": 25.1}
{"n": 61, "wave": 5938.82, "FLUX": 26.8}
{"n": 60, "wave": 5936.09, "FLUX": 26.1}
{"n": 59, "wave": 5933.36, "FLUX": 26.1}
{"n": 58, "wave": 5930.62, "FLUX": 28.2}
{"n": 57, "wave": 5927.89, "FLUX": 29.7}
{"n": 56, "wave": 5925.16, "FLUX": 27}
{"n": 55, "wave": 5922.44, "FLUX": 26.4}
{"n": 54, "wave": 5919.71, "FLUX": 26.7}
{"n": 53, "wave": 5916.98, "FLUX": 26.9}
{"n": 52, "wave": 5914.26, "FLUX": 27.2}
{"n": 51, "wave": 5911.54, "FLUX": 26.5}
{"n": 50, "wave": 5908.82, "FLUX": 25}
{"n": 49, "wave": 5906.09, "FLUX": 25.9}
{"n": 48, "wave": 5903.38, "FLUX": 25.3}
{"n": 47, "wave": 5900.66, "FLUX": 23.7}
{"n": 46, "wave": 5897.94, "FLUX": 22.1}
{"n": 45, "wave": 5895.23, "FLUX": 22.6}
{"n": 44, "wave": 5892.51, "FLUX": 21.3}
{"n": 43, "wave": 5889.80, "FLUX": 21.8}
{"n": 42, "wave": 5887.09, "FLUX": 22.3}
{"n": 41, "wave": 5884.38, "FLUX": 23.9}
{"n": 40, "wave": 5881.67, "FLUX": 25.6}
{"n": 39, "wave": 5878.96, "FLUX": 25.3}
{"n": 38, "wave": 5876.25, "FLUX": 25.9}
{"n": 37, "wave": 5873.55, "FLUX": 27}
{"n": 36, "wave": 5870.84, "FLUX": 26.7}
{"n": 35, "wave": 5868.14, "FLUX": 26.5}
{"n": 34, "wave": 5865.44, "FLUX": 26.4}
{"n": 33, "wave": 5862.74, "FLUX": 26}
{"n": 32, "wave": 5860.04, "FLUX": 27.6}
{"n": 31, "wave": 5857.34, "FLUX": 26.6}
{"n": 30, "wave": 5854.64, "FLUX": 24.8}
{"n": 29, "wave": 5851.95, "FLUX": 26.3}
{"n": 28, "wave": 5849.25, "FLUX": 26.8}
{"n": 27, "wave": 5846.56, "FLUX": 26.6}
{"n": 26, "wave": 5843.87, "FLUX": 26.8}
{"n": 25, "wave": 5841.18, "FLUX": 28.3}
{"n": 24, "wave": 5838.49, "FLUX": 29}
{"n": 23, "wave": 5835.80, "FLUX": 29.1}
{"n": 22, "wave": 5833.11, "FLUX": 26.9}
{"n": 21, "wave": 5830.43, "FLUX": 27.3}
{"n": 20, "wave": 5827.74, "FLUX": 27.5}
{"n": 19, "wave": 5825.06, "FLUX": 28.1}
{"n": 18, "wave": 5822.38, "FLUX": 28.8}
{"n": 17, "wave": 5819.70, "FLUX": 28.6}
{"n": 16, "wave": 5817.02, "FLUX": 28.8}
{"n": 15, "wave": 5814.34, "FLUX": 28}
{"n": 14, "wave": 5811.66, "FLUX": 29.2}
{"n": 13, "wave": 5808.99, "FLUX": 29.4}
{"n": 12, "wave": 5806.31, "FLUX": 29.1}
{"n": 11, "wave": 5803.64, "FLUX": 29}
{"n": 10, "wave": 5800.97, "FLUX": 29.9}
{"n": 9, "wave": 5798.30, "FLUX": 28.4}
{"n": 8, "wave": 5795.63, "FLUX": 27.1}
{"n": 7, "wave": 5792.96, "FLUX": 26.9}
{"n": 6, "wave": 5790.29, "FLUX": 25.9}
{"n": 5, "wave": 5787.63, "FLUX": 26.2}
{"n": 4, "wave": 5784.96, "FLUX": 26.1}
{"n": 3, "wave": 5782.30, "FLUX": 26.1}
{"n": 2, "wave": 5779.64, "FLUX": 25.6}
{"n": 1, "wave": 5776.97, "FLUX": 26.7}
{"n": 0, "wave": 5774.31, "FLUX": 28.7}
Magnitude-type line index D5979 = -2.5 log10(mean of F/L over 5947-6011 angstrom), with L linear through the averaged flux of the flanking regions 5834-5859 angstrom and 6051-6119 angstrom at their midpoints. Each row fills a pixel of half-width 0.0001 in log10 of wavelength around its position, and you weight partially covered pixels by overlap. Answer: -0.01 mag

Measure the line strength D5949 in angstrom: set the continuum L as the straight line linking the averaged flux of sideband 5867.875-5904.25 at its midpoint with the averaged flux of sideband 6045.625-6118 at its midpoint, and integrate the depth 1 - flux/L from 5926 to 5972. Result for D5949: -4.1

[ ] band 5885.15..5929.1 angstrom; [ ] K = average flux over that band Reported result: 25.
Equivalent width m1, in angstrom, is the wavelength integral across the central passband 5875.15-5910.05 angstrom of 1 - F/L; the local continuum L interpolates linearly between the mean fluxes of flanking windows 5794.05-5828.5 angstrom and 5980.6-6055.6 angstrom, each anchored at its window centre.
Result 5.32 angstrom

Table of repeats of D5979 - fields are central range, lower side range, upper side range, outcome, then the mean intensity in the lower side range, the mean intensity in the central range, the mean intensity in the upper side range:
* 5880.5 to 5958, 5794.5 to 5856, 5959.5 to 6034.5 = 0.09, 28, 25.7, 27.6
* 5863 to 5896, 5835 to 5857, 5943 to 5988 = 0.11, 27.1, 24.7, 27.5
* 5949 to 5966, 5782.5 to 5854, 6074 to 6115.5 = -0.01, 27.8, 27.7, 27.1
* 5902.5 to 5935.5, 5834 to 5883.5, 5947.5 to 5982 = 0.02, 26.7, 26.8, 27.5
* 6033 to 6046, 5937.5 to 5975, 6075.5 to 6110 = -0.02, 27.3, 27.8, 27.2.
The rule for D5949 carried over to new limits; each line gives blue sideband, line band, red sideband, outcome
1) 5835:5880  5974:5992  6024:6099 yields -0.1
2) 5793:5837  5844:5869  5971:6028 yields 1.5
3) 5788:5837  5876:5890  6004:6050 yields 1.9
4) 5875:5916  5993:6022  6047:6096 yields -1.2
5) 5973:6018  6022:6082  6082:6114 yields -0.8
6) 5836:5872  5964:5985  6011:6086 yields -0.2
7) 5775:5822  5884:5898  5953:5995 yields 2.7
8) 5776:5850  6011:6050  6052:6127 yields -0.7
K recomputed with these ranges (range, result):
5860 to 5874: 26.6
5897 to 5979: 26.8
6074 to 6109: 27.2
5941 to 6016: 27.3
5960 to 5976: 27.9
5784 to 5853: 27.9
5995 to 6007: 27.3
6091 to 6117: 27.2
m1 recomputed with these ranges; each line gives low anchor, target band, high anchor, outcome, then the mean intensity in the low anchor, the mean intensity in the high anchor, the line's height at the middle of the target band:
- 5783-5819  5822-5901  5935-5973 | 5.12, 28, 27.3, 27.7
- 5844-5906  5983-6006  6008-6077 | -0.57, 25.1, 27.5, 26.8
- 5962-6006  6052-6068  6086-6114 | 0.04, 27.5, 27.2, 27.3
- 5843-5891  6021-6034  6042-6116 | -0.57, 25.7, 27.2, 26.8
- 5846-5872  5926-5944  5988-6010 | -0.07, 26.4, 27.3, 26.9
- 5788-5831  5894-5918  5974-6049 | 2.46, 28.2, 27.5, 27.9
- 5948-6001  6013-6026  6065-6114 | 0.05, 27.5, 27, 27.3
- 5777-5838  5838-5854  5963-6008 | 0.37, 27.8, 27.5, 27.7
